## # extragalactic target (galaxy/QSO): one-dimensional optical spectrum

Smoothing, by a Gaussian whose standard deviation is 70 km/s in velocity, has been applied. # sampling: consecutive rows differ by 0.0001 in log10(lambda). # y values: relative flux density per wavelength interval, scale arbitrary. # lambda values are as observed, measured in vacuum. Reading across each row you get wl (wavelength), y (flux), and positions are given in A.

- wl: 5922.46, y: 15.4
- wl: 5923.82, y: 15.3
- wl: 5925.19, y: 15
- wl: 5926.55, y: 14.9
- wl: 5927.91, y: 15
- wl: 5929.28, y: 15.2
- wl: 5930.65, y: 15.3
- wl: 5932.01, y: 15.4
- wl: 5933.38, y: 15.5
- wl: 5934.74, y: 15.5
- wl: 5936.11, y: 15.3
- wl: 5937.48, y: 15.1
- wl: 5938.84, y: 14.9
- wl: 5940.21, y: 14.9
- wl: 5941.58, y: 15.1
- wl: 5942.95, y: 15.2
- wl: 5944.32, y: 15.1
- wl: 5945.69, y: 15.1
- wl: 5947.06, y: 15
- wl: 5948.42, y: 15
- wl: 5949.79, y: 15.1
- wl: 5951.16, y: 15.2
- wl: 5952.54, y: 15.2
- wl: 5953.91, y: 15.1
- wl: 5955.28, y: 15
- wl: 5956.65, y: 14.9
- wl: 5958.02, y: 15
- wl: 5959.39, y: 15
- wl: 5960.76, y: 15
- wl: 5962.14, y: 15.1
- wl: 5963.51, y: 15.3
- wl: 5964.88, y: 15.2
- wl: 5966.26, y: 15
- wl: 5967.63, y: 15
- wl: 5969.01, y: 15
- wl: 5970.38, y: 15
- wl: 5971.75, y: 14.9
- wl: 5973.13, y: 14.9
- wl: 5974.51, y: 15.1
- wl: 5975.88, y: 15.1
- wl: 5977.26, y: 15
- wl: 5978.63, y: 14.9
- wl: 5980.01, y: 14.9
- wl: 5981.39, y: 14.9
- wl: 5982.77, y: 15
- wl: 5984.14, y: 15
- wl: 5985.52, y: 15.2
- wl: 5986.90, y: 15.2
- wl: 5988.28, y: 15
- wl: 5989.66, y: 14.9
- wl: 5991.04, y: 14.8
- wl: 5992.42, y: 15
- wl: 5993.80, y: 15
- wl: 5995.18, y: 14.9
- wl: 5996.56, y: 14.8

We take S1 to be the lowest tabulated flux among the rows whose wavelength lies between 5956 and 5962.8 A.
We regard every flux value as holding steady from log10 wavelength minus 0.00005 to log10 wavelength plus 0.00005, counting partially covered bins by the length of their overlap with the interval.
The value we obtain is 14.9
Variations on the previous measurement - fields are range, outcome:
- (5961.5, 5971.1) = 15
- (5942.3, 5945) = 15.1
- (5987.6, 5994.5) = 14.8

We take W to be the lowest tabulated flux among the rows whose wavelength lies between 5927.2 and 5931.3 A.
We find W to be 15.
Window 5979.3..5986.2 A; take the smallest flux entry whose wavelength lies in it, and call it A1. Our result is 14.9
